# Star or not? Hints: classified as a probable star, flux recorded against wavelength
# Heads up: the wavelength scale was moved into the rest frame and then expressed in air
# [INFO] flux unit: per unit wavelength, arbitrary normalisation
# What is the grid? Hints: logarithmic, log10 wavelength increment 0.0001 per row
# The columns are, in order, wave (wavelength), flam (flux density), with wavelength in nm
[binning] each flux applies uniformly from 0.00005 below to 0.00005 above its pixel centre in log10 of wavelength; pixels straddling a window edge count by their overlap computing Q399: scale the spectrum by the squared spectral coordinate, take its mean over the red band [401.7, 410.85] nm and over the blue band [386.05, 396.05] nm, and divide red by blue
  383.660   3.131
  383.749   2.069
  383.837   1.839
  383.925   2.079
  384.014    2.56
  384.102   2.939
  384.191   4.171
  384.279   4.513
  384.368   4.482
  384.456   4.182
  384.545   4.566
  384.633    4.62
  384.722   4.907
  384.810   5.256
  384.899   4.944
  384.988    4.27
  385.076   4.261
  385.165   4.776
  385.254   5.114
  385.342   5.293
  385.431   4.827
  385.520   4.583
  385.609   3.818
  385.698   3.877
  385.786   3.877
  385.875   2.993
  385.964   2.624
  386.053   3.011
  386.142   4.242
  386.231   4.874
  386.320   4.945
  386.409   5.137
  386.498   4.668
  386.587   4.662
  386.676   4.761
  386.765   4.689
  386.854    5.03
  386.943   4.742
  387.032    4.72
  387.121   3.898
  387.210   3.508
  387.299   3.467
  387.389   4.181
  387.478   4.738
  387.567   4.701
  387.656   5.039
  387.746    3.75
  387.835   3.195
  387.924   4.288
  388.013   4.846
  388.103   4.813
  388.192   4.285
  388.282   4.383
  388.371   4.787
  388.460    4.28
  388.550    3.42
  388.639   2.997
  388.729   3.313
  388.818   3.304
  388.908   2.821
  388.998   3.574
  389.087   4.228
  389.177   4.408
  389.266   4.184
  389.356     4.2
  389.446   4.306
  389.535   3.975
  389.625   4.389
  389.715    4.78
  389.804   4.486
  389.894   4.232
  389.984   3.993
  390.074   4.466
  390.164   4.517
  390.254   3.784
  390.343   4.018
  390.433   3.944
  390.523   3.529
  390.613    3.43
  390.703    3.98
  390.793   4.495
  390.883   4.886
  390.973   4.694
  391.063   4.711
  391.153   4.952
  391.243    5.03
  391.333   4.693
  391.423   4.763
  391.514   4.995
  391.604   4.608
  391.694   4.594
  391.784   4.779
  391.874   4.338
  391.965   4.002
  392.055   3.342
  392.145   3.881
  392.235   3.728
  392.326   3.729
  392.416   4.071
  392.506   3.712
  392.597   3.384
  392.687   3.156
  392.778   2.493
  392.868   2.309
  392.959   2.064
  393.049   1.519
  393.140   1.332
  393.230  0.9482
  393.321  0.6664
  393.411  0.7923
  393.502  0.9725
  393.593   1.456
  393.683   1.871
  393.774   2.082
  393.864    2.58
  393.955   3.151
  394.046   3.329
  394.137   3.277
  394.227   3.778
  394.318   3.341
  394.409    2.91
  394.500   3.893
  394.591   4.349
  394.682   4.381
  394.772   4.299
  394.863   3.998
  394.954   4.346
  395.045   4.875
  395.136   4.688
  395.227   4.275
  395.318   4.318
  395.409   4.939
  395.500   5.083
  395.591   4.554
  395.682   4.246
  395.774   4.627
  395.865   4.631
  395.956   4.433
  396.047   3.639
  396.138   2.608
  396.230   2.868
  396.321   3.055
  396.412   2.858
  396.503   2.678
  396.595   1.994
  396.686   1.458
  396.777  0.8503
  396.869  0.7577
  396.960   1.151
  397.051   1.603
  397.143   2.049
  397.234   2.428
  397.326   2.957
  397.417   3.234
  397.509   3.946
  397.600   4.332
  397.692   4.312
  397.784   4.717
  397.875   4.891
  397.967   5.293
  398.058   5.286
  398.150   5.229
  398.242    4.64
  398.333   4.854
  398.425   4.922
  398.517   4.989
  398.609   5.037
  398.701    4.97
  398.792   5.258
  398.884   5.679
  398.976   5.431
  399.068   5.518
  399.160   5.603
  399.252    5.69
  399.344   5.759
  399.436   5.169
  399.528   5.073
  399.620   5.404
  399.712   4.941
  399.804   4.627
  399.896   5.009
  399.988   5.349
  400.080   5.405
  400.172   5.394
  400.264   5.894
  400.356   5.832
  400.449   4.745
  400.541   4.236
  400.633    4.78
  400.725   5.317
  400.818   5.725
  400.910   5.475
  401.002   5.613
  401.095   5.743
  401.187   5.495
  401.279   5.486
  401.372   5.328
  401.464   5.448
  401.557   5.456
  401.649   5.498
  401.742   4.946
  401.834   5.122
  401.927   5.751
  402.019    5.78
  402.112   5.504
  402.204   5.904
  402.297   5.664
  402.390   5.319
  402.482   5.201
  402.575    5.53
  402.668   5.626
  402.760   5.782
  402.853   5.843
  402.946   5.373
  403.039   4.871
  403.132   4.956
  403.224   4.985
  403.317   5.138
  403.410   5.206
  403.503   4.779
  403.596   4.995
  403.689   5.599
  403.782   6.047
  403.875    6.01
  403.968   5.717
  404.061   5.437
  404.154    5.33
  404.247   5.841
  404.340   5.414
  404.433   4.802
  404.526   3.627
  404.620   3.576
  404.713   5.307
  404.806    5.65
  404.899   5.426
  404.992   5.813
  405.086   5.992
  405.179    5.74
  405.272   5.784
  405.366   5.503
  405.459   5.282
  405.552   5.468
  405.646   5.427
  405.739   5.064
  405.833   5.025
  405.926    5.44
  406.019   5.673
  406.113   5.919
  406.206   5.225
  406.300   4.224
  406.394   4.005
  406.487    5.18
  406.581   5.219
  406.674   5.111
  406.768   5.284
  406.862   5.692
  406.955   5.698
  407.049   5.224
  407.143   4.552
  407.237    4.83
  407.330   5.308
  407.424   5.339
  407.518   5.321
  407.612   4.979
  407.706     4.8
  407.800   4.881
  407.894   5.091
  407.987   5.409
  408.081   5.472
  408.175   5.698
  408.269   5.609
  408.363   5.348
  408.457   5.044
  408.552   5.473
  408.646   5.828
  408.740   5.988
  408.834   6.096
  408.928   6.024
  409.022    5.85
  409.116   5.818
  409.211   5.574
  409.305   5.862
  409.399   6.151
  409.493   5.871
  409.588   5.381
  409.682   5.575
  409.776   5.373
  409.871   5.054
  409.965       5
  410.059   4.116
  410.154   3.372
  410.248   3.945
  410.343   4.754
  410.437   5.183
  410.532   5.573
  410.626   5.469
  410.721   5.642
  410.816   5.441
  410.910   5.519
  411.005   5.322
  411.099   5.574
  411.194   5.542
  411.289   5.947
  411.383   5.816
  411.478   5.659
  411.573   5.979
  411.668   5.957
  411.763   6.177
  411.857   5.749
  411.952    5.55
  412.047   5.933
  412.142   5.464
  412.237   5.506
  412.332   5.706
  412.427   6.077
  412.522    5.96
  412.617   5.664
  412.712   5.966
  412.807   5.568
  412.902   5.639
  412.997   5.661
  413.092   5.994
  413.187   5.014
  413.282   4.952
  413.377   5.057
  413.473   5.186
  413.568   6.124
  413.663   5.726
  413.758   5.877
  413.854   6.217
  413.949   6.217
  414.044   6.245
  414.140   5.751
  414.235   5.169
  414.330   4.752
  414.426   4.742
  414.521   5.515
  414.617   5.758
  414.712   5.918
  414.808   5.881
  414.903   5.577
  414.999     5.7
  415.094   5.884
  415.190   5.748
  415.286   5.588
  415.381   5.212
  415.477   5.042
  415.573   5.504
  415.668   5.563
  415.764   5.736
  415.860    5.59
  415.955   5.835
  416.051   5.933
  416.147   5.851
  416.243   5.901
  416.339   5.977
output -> 1.47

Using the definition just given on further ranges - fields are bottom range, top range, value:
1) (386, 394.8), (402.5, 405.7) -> 1.50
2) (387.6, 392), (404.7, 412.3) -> 1.40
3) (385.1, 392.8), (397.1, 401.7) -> 1.25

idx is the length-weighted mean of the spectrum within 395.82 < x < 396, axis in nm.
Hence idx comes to 4.54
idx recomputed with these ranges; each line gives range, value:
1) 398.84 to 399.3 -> 5.58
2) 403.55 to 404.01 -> 5.67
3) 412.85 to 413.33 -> 5.46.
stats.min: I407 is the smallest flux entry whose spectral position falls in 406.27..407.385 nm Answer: 4.005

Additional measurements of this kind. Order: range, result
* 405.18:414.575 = 3.372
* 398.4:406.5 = 3.576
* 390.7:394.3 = 0.6664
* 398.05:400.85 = 4.236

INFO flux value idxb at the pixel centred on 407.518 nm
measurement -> 5.321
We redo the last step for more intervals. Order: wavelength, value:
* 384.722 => 4.907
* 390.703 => 3.98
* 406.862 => 5.692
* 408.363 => 5.348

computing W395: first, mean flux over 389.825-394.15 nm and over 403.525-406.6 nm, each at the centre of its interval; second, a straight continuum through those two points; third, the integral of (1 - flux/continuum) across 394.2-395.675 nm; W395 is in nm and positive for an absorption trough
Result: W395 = -0.15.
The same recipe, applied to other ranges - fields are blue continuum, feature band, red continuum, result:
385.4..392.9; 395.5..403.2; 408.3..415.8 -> 0.237 nm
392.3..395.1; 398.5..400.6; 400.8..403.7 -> -0.304 nm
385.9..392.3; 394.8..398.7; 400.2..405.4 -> 0.881 nm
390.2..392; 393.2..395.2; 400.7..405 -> 0.707 nm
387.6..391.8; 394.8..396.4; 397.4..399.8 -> 0.199 nm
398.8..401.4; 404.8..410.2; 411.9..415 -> 0.157 nm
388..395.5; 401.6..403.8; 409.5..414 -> -0.322 nm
